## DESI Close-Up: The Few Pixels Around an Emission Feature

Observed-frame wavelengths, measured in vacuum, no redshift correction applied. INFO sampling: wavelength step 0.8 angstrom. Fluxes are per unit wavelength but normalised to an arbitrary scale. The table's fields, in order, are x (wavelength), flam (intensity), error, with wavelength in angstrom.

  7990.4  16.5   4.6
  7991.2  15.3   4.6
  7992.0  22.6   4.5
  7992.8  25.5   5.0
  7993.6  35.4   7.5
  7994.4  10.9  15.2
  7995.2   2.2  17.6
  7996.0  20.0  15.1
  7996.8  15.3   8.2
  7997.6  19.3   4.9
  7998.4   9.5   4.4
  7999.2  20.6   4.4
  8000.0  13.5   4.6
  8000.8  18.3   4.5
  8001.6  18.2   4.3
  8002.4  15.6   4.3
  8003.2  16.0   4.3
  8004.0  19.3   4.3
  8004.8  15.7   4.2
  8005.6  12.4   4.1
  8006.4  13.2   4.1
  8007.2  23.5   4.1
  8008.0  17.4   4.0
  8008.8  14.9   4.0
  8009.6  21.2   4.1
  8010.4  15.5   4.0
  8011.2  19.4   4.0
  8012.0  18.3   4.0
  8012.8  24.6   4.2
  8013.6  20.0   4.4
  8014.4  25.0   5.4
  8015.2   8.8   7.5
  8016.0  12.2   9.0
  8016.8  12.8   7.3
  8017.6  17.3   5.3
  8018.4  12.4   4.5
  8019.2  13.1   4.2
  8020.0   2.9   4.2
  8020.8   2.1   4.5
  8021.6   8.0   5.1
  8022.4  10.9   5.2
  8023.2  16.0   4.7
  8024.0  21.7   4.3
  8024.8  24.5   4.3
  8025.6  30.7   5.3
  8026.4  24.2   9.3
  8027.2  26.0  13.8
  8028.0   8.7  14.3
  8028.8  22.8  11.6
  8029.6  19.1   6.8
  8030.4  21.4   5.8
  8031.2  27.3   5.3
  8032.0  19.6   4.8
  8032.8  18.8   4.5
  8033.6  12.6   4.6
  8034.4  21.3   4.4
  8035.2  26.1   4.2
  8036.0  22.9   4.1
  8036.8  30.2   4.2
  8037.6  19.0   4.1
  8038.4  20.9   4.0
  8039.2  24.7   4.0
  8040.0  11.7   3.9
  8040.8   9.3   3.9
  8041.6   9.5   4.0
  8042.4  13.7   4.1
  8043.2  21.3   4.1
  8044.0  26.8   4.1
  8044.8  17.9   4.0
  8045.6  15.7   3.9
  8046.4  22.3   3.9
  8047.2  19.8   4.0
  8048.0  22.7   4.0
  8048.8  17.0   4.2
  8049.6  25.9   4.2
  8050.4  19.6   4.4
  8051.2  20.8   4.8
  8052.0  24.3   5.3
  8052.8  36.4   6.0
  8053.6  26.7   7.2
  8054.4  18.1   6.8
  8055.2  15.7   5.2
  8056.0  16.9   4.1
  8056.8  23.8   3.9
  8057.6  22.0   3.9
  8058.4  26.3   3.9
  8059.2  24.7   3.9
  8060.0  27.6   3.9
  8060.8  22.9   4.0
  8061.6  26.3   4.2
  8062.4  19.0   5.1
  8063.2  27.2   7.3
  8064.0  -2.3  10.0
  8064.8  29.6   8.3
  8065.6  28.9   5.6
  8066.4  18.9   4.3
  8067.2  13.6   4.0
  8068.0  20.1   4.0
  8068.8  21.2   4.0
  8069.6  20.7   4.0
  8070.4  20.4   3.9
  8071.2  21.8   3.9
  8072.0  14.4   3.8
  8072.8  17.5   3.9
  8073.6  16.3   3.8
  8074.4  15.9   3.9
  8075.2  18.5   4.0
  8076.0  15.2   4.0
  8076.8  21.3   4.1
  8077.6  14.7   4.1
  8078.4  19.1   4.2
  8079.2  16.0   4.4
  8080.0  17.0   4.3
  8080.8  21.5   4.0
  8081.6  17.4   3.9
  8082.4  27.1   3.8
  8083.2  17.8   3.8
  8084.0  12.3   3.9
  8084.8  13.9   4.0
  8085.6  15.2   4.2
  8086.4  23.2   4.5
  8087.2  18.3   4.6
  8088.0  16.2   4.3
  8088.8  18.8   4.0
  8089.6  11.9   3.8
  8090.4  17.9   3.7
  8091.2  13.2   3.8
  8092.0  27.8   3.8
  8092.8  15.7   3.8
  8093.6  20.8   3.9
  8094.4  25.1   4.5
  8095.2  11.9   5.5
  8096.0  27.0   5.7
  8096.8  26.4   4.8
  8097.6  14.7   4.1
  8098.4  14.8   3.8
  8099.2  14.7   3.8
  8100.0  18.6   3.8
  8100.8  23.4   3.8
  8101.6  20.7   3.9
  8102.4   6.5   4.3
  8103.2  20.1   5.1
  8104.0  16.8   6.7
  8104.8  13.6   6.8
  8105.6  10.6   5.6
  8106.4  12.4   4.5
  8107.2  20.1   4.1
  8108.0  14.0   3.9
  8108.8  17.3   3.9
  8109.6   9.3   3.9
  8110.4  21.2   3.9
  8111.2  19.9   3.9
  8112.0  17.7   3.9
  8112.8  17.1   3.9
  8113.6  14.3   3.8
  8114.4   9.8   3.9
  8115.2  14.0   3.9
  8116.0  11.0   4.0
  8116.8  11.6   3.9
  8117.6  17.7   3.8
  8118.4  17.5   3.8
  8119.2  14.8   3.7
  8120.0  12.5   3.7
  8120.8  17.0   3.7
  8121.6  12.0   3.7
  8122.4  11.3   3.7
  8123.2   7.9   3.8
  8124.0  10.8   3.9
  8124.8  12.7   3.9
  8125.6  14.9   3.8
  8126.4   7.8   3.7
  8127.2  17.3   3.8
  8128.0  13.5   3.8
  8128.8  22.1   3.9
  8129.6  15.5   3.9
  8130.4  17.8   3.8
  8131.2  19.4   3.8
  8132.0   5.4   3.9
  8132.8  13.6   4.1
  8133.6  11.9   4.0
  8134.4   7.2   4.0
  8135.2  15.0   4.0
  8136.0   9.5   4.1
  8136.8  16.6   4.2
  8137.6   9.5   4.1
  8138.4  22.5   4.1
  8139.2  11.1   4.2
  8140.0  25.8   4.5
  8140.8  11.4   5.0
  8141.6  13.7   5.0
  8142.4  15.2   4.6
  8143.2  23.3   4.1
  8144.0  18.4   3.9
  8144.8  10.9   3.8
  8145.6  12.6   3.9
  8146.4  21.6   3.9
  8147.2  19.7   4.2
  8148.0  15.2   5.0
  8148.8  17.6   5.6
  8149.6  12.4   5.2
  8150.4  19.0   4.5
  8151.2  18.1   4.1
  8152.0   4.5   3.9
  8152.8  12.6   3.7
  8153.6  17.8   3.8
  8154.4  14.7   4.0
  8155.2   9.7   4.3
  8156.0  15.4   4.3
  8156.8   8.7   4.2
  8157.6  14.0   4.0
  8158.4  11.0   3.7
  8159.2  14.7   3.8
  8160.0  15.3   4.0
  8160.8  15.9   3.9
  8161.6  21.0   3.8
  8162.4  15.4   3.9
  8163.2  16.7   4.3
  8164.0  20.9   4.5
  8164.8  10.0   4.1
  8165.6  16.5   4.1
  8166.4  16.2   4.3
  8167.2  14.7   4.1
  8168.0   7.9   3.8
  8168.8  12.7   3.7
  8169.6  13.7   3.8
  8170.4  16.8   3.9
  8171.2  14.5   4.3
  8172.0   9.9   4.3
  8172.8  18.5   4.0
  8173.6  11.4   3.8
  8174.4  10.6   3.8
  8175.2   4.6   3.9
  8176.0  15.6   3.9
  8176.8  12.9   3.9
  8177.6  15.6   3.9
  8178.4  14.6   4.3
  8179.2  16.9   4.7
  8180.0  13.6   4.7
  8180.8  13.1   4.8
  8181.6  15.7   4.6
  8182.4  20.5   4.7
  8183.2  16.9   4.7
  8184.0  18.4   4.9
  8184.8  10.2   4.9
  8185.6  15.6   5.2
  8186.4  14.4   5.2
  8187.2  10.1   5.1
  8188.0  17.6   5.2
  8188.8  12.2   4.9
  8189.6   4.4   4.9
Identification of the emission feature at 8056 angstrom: Mg II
